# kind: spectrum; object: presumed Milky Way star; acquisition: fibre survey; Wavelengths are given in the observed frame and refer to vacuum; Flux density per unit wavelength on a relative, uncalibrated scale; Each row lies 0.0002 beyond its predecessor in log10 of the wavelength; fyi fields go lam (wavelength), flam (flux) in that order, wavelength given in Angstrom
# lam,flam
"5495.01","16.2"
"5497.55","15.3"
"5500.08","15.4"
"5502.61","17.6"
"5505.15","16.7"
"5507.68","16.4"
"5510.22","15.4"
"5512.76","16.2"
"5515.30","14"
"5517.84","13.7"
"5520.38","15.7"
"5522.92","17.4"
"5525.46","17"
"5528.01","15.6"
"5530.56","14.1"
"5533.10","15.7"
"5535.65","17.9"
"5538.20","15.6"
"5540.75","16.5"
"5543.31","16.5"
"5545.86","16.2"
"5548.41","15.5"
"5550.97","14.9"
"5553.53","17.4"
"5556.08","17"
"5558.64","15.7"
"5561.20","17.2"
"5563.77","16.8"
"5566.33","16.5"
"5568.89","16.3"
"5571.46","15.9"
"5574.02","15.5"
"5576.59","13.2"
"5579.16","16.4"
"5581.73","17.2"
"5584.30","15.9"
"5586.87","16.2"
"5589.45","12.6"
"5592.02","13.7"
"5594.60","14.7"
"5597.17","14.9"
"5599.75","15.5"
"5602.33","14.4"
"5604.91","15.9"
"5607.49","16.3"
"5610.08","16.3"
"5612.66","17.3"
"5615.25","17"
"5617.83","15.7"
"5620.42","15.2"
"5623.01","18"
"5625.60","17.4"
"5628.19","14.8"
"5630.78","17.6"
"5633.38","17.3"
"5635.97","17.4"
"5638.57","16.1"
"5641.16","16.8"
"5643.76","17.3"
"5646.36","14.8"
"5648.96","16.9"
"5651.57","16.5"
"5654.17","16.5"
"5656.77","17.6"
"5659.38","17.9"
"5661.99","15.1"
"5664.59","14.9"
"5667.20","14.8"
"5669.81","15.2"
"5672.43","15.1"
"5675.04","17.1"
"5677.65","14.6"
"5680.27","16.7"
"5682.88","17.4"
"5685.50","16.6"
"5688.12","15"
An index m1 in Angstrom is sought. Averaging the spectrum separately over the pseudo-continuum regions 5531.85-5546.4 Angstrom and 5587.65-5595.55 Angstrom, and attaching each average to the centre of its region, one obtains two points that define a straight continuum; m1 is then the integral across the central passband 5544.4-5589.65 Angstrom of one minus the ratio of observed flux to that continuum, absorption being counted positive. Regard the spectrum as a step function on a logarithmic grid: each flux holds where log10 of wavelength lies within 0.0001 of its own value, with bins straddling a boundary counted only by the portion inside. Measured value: -3.03 Angstrom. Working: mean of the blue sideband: 16.4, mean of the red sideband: 13.8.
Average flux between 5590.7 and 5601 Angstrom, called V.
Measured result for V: 14.7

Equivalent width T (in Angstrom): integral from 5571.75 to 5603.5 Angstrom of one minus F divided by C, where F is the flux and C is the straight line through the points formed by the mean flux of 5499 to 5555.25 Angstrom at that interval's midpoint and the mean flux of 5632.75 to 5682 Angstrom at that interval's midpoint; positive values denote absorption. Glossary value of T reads 2.1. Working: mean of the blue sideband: 16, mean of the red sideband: 16.2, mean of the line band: 15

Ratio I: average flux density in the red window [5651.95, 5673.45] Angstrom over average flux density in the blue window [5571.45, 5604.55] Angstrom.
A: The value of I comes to 1.1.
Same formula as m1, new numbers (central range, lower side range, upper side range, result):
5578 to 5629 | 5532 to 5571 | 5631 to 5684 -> 1.8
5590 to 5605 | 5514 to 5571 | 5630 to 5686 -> 1.4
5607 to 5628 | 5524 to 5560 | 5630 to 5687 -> -0.4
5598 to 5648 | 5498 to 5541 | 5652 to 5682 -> -1.2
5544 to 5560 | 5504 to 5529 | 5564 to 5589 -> -0.3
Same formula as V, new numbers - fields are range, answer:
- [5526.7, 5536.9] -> 15.8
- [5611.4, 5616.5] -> 17.1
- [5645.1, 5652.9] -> 16.1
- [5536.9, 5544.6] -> 16.2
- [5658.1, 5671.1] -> 15.6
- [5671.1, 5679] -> 15.6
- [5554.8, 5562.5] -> 16.6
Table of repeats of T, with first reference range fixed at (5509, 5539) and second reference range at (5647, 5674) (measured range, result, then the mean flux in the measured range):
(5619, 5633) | -0.6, 16.6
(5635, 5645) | -0.6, 16.9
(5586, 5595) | 1.0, 14.2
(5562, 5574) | -0.4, 16.3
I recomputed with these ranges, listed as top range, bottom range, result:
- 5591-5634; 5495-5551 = 1.01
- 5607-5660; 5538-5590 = 1.04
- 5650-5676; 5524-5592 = 1.01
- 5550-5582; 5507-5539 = 1.03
